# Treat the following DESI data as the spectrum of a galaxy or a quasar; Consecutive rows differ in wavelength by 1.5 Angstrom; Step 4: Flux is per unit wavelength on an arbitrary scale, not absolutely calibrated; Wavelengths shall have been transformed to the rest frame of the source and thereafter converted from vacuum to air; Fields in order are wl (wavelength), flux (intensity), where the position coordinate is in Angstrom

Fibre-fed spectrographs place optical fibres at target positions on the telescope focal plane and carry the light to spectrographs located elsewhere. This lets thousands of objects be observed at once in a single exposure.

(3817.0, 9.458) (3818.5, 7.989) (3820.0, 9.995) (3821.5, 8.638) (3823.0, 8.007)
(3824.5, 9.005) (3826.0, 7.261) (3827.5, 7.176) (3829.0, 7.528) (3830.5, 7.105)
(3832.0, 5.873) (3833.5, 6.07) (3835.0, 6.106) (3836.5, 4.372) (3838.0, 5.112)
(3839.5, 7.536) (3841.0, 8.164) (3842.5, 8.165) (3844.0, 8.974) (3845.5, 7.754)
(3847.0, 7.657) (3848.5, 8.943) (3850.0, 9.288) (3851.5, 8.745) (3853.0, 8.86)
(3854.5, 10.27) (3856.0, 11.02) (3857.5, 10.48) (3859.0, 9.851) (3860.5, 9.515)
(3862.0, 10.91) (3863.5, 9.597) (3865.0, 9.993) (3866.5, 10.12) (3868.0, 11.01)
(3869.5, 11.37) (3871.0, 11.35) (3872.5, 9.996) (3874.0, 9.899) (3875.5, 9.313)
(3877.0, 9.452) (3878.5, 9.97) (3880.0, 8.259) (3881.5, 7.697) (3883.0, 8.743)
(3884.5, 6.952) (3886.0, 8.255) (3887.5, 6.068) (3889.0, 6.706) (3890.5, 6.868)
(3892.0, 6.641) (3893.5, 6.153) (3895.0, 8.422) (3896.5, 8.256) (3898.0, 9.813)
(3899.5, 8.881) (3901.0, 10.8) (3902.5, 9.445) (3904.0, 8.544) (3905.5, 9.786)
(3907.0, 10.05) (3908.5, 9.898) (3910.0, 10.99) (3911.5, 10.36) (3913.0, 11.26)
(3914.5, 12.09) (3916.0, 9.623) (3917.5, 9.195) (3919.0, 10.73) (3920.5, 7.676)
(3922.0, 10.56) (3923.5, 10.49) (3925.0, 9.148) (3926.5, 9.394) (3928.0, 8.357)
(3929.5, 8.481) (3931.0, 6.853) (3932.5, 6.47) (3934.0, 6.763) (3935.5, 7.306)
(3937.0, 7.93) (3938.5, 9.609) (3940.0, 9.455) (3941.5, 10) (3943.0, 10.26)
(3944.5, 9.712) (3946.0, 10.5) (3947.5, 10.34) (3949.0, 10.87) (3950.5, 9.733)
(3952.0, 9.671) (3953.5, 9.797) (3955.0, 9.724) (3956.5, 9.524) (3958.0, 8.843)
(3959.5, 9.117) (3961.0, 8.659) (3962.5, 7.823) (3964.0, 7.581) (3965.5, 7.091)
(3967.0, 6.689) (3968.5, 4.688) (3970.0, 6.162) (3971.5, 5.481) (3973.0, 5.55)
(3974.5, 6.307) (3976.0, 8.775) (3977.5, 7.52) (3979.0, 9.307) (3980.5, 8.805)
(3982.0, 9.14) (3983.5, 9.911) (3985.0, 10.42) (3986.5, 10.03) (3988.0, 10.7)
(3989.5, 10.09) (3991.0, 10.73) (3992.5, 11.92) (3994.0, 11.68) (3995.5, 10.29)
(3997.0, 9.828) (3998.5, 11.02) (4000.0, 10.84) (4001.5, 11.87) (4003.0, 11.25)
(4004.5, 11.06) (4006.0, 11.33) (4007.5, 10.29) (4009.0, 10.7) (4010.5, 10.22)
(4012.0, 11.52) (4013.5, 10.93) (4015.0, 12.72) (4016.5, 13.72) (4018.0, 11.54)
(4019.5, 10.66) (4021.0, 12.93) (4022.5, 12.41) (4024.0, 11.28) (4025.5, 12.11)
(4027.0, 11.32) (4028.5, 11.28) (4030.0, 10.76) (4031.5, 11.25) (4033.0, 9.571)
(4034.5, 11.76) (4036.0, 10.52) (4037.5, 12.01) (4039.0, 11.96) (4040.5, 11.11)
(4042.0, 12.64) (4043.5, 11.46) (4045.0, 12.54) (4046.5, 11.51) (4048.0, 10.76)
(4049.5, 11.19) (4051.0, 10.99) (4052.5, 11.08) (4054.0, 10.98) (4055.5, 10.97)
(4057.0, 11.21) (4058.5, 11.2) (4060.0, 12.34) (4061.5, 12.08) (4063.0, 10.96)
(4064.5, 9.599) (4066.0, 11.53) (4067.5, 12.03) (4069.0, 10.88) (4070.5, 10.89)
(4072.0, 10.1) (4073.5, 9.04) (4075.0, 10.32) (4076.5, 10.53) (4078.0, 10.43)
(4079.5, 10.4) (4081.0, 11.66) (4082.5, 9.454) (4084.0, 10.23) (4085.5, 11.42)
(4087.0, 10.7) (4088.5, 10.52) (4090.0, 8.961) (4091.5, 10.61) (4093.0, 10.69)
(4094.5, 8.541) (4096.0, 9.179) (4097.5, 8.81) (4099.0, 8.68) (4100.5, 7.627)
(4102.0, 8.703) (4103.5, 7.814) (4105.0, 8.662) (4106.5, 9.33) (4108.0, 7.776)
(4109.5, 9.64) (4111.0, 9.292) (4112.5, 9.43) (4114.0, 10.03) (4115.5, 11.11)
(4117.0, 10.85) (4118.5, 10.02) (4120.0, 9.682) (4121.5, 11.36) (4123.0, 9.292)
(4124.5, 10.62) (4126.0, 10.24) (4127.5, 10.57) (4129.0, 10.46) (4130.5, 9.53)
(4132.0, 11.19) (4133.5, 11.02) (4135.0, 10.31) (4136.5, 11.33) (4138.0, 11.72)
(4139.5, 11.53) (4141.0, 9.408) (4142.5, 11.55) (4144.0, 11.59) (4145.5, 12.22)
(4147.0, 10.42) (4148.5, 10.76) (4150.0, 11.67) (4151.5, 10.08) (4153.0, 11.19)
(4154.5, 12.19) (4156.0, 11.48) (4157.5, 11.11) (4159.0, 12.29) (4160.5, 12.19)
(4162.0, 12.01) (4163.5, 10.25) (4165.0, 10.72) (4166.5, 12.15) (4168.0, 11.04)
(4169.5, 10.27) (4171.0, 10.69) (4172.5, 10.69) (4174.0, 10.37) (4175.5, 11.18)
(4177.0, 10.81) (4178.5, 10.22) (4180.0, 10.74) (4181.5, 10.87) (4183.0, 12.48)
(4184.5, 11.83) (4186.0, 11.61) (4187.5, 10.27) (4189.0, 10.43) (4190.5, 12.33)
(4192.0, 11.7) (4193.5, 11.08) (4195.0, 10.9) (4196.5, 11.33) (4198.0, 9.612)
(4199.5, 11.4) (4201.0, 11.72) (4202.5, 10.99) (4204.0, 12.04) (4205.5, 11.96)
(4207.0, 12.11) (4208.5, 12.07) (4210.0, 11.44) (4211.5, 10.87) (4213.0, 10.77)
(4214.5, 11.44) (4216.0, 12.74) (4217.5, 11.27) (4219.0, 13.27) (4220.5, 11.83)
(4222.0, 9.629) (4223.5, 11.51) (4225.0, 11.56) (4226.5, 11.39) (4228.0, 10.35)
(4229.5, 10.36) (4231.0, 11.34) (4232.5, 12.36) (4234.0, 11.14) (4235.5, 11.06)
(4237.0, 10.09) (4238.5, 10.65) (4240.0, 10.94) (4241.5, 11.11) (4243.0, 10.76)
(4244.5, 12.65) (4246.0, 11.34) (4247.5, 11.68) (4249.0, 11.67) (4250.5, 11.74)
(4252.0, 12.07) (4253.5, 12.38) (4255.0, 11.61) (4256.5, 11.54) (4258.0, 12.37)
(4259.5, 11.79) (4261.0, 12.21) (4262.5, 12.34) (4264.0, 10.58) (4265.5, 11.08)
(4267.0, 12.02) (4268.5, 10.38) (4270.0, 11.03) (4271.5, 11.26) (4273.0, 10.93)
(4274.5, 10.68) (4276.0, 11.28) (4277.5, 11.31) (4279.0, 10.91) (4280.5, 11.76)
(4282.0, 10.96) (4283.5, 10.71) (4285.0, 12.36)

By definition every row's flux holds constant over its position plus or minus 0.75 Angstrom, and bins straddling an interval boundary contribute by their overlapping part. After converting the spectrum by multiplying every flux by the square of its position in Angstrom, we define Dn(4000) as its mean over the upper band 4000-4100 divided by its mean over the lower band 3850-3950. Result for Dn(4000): 1.28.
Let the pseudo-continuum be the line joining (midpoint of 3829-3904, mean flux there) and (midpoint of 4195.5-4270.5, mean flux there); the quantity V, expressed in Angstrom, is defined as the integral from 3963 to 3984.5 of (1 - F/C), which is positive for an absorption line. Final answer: 4.6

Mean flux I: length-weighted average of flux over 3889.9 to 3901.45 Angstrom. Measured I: 8.18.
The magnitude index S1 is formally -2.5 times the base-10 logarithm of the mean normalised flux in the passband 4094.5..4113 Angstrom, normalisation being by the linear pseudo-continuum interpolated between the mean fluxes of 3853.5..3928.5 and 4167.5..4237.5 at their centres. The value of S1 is 0.22 mag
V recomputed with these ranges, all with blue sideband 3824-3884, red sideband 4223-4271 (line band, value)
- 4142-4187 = -1.6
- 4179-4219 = -1.2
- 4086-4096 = 0.3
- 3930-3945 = 1.4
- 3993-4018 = -3.8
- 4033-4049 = -2.5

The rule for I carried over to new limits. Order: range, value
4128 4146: 11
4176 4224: 11.4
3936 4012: 9.39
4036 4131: 10.4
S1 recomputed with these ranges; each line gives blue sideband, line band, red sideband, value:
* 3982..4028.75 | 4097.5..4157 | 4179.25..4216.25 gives 0.10 mag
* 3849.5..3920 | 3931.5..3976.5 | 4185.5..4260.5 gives 0.17 mag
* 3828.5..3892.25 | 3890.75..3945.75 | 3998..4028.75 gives 0.06 mag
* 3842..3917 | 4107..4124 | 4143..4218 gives 0.10 mag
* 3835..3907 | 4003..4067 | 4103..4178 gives -0.15 mag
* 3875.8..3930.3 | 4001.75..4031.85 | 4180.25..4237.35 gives -0.16 mag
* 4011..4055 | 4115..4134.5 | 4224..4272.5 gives 0.10 mag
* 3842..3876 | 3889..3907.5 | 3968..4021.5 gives 0.15 mag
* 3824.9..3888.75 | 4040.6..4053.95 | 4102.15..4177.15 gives -0.16 mag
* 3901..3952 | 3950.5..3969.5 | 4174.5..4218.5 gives 0.17 mag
